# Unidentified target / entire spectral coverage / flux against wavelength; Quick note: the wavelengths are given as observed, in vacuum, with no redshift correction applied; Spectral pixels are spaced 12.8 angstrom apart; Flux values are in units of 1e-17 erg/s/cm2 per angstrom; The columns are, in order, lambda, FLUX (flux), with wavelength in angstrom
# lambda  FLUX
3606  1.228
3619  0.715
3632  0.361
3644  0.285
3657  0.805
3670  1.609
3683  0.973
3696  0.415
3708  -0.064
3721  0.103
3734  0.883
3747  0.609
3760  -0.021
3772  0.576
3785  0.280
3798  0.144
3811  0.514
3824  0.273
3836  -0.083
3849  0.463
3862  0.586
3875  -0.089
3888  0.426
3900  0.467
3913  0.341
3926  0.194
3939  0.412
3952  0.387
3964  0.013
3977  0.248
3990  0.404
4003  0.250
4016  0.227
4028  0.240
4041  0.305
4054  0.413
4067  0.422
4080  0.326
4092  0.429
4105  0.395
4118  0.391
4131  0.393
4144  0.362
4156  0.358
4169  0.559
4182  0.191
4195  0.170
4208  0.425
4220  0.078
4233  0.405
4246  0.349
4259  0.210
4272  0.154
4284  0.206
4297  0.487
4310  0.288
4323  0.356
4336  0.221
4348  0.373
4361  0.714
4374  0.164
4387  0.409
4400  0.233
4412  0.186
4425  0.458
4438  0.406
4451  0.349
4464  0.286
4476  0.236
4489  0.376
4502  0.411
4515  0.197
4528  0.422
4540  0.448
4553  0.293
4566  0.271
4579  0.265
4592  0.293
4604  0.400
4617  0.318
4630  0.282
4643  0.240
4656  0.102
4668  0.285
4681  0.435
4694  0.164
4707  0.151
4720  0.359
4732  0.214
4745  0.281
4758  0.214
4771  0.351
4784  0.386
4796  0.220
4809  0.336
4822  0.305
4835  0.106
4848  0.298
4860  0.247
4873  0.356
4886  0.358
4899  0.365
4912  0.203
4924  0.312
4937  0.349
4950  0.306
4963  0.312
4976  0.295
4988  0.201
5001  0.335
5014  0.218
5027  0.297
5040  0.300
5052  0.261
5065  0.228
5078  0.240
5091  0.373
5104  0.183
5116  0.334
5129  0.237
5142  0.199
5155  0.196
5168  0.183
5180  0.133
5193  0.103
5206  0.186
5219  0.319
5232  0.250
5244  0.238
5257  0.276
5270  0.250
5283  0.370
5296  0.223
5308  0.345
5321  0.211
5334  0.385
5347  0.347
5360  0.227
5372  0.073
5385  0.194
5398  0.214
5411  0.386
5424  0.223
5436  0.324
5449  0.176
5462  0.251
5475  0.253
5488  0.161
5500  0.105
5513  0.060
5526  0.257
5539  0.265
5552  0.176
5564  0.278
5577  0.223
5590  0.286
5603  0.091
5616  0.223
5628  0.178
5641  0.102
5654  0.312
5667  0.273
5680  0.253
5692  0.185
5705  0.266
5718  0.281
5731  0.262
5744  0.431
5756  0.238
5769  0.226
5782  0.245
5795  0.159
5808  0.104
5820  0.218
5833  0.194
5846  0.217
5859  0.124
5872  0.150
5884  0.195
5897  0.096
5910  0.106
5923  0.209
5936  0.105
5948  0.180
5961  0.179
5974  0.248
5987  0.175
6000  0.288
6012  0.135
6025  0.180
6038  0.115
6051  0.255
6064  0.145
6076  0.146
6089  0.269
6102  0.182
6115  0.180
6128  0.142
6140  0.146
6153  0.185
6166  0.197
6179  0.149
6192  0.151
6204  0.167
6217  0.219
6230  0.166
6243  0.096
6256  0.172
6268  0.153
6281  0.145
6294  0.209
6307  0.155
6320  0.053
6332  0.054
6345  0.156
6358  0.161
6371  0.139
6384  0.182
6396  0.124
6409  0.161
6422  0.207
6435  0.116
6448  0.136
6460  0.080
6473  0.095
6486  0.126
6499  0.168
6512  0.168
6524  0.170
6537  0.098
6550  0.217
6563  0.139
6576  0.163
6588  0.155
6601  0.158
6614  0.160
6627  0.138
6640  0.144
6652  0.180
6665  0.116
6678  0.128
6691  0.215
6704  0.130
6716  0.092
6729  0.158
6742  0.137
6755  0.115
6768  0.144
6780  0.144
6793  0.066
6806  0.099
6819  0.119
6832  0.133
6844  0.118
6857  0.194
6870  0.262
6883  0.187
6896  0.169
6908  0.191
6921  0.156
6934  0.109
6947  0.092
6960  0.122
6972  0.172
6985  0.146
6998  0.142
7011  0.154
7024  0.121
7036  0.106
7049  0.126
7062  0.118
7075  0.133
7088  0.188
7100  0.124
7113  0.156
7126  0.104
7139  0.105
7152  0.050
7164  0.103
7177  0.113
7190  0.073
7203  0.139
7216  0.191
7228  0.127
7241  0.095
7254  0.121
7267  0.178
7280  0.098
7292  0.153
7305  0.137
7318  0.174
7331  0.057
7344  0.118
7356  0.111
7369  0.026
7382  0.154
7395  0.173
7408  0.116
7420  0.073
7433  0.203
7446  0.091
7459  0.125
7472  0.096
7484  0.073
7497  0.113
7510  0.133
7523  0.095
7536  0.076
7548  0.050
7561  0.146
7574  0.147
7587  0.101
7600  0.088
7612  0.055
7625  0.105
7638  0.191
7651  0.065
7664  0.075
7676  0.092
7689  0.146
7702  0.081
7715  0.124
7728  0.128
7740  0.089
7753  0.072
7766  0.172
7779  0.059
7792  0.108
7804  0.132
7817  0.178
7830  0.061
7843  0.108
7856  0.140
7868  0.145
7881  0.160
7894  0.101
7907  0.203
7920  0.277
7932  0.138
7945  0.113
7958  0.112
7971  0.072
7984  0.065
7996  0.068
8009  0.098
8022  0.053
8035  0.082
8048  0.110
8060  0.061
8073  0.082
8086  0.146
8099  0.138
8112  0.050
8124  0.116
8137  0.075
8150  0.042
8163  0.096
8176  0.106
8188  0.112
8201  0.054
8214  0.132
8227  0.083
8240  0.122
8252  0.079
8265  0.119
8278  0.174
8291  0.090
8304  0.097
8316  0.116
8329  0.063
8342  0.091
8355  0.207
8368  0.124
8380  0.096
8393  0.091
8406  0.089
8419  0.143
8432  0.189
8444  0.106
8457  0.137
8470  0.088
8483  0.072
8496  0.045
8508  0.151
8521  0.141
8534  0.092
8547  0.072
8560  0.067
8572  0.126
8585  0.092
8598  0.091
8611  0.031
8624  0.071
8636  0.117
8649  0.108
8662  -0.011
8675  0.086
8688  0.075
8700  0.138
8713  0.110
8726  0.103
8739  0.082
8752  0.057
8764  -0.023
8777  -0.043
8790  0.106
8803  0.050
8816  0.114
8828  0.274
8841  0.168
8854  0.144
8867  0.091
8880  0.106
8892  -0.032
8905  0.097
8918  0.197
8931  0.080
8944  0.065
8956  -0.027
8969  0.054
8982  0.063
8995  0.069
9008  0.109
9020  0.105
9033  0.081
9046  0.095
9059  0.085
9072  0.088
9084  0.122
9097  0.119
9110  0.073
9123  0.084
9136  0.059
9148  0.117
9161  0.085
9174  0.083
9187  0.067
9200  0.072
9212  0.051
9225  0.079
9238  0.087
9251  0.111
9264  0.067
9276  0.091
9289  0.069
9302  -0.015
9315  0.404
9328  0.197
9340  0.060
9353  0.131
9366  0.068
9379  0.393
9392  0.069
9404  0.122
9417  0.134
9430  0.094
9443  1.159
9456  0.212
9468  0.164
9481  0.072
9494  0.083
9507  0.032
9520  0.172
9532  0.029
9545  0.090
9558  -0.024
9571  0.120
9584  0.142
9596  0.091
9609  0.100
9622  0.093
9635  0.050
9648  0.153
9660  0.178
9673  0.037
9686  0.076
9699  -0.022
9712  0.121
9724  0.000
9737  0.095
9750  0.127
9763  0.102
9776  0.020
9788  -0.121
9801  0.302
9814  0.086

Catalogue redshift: 1.480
